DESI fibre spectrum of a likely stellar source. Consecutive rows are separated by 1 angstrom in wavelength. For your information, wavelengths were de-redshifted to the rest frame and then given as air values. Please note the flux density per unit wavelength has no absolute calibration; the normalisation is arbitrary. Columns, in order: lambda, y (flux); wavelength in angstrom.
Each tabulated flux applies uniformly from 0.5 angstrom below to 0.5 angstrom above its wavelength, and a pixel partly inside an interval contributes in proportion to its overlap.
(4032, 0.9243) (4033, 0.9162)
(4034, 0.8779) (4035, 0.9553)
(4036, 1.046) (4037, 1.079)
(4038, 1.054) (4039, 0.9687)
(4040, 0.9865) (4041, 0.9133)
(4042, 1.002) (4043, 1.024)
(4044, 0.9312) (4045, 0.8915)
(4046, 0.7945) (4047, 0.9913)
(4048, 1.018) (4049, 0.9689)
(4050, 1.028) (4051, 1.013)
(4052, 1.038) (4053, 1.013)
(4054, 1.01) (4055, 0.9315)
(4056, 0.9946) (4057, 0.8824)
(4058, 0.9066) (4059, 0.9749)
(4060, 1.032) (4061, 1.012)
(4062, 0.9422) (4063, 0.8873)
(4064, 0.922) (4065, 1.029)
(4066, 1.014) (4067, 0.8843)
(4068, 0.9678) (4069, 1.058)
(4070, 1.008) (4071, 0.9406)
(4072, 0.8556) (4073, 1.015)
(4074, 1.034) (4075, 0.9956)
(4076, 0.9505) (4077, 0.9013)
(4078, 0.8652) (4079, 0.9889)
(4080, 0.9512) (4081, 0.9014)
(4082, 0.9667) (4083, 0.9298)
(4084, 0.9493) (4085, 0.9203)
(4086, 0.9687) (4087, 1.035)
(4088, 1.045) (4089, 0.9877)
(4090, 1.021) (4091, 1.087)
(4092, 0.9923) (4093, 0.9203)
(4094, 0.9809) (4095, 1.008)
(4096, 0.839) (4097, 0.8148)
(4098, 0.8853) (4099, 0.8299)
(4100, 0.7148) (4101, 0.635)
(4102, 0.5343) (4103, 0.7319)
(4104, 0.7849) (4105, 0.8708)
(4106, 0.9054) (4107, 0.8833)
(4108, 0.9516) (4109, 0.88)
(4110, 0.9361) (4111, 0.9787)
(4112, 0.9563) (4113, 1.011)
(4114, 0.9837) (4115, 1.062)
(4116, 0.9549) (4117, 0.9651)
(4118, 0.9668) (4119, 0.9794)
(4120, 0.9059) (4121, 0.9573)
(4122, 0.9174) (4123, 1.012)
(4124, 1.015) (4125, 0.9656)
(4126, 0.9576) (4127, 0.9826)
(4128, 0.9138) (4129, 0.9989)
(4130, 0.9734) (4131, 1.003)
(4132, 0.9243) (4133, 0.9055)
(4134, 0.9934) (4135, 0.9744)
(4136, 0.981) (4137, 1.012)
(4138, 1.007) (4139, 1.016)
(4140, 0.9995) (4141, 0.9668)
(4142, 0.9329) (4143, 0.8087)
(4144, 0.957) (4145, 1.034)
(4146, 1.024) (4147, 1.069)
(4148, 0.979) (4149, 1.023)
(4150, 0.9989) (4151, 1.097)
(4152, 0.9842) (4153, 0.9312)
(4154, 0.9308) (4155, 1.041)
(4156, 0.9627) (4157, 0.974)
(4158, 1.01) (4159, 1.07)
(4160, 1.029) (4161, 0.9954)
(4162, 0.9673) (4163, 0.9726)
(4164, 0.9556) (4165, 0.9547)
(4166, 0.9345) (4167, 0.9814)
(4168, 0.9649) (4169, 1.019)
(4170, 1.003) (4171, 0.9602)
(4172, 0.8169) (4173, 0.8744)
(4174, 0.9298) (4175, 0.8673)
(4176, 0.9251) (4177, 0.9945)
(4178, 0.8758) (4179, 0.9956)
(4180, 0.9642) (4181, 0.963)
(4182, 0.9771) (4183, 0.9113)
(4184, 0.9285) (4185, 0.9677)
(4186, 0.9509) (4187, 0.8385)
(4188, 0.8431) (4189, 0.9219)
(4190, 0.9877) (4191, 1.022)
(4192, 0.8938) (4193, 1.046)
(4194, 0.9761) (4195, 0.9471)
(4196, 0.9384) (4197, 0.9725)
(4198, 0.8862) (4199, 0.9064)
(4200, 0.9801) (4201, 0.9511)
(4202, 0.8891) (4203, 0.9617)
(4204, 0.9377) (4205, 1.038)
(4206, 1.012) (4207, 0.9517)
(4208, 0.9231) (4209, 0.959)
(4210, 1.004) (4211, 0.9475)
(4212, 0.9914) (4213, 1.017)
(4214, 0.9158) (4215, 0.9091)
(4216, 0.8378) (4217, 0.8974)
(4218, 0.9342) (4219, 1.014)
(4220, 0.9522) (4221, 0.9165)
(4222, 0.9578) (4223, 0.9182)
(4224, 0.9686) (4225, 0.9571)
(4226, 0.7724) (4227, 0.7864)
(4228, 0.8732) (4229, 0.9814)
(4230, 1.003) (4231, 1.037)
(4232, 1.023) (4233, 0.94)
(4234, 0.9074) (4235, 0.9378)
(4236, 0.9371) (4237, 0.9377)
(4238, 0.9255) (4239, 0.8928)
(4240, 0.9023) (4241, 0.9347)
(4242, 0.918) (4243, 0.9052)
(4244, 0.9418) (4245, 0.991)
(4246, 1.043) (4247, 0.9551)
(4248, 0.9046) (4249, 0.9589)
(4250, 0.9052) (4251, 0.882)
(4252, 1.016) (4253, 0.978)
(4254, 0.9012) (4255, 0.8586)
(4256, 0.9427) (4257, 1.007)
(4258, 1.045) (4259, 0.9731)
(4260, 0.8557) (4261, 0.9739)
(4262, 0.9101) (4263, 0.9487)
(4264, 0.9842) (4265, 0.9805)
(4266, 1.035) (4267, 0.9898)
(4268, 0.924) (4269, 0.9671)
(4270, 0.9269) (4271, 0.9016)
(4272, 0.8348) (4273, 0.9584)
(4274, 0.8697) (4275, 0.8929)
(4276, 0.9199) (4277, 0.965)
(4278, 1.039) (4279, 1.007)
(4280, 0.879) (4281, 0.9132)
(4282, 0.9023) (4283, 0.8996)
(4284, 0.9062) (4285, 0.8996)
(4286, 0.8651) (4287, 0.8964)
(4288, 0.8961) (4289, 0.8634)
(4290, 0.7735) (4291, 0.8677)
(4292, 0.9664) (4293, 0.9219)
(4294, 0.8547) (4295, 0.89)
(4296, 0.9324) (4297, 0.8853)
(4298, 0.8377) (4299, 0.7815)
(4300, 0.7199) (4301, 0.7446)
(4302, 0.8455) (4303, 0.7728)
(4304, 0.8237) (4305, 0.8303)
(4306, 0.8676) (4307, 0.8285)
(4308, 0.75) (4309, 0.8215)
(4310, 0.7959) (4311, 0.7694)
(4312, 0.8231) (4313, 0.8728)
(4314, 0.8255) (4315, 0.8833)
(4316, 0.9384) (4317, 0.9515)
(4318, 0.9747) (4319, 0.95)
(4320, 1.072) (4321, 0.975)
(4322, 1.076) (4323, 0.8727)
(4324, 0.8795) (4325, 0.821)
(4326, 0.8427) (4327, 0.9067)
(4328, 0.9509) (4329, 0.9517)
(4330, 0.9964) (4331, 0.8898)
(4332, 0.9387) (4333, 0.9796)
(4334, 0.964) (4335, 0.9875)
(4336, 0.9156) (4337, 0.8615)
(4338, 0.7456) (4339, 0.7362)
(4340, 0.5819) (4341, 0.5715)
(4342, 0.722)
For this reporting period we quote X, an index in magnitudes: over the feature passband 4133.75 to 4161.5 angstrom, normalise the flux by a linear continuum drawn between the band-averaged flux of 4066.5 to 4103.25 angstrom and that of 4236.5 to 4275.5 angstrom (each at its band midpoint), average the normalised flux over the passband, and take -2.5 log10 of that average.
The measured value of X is -0.07 mag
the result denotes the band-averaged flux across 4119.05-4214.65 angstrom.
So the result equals 0.964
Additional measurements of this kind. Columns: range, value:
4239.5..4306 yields 0.912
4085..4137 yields 0.932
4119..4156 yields 0.977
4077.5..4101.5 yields 0.927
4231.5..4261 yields 0.943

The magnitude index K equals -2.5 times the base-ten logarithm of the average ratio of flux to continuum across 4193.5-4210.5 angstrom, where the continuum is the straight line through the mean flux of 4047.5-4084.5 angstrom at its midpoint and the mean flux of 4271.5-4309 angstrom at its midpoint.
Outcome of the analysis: -0.05 mag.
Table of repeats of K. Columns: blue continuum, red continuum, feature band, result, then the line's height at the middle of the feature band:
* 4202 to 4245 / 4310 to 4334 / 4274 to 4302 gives 0.049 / 0.925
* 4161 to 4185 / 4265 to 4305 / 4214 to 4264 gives -0.026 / 0.914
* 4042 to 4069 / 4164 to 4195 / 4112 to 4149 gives -0.026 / 0.953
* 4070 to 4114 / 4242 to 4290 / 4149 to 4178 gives -0.051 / 0.924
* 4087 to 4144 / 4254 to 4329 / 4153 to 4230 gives -0.033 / 0.919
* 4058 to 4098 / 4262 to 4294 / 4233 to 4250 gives -0.009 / 0.929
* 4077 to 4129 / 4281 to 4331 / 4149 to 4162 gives -0.100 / 0.913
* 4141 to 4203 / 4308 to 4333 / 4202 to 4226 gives -0.004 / 0.944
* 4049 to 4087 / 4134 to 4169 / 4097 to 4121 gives 0.109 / 0.976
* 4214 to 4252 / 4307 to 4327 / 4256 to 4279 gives -0.043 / 0.914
